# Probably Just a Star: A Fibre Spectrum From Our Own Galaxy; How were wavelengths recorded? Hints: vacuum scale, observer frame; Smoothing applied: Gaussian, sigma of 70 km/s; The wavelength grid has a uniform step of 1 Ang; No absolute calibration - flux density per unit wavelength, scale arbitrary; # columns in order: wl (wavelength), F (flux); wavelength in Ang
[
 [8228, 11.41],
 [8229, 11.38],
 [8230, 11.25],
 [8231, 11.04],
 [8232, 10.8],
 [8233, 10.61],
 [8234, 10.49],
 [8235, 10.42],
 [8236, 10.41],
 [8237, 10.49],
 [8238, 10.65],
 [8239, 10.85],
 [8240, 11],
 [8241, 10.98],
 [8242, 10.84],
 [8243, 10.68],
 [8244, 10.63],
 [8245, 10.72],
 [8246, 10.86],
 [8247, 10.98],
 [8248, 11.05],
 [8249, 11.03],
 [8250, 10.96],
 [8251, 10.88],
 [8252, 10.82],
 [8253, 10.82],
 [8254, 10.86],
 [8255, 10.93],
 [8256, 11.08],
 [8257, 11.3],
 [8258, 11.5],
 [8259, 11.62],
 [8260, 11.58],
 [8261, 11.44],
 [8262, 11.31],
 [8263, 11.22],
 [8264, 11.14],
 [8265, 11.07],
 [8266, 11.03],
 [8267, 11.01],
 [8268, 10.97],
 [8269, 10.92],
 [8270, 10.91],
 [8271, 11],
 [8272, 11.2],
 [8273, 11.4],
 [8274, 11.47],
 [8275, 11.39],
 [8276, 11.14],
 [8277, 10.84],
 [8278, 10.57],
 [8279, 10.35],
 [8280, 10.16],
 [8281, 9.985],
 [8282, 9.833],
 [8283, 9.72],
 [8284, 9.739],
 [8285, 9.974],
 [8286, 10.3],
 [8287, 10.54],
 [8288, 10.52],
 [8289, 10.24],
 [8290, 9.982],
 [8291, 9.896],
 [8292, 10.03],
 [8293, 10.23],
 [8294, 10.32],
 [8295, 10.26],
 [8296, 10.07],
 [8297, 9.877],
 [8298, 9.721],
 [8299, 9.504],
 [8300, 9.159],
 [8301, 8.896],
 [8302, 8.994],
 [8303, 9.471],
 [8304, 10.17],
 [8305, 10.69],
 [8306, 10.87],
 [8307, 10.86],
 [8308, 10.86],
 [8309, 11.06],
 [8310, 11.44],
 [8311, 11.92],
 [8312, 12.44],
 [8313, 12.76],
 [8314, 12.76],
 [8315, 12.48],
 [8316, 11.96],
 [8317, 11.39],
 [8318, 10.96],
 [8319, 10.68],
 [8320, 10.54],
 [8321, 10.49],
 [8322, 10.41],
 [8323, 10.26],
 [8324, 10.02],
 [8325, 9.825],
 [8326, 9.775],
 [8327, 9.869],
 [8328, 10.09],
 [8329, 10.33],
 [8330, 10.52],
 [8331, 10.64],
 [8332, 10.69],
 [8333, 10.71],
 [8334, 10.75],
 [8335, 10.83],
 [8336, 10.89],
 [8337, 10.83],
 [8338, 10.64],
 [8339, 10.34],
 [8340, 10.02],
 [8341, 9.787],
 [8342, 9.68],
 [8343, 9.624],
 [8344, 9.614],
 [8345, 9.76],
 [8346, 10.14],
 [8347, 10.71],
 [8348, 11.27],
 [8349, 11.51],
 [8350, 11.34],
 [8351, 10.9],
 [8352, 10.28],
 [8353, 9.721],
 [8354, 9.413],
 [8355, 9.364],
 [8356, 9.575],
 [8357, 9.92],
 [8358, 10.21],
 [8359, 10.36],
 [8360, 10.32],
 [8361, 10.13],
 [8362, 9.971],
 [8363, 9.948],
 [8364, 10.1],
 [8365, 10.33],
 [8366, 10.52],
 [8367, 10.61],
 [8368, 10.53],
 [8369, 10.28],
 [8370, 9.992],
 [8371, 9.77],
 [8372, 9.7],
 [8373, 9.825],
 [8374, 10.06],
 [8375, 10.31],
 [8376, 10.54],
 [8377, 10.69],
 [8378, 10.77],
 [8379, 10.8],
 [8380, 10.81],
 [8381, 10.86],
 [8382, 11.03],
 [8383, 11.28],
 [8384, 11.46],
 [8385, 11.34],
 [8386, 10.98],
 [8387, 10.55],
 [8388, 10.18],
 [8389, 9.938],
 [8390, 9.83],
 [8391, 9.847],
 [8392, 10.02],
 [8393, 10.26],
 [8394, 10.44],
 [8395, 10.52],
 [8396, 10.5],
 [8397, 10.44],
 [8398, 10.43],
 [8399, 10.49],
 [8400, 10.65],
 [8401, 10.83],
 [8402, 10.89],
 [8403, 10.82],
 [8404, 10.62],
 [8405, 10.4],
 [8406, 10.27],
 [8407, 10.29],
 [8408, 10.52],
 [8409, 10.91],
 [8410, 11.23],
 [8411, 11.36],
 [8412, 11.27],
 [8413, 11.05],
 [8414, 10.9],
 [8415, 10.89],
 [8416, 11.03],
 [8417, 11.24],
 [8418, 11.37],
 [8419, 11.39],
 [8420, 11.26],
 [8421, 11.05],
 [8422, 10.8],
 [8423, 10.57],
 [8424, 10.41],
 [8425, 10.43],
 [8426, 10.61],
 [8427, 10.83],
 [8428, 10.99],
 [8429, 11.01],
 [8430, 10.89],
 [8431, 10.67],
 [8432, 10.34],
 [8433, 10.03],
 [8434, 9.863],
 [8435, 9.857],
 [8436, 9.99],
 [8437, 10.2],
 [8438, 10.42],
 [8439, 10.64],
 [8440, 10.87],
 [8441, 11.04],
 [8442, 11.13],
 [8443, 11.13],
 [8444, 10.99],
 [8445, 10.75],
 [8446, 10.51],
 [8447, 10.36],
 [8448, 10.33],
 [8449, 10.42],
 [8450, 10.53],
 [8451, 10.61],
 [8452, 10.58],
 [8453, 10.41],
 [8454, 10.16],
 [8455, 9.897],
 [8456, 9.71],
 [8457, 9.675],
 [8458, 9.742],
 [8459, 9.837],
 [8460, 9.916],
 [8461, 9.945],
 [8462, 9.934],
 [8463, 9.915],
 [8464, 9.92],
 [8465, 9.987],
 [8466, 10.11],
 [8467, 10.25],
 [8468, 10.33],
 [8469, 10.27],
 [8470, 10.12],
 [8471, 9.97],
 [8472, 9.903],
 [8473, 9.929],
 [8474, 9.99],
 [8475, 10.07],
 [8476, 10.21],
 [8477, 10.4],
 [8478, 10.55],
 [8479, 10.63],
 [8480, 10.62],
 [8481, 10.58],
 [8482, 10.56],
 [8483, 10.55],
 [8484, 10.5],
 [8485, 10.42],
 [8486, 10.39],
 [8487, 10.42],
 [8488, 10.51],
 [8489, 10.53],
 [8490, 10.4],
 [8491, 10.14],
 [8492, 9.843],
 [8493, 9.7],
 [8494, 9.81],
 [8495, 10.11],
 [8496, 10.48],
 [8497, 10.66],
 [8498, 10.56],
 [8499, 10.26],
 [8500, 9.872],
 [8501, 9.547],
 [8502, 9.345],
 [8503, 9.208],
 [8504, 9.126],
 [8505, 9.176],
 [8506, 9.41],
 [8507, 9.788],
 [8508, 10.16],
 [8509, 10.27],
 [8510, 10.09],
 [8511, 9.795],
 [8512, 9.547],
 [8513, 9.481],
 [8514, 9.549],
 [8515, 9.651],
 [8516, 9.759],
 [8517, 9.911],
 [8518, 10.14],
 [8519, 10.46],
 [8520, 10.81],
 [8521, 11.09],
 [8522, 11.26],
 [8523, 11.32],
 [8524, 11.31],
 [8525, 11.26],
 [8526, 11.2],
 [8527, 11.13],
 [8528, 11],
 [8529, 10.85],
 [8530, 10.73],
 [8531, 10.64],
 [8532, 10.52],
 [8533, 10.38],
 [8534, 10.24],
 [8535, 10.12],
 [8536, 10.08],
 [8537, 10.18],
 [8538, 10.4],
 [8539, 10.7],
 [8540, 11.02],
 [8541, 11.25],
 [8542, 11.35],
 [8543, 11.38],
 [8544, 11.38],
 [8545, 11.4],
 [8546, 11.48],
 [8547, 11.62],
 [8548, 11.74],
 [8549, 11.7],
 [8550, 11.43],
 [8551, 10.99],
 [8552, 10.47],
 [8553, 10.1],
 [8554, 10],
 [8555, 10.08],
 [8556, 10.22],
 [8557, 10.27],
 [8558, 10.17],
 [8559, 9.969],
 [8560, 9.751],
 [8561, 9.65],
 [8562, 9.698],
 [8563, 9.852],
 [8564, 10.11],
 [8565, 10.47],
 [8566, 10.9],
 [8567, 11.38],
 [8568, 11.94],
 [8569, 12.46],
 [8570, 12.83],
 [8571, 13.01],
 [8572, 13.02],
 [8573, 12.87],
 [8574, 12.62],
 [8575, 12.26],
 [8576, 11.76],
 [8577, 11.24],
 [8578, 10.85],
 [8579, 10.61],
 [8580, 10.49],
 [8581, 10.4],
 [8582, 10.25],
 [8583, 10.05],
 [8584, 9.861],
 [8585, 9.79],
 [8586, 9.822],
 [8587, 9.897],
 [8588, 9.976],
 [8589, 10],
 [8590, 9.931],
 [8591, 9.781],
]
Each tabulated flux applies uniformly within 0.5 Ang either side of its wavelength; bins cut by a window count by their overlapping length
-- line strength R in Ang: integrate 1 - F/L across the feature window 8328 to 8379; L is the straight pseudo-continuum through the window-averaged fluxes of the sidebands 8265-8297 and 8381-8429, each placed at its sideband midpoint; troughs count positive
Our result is 1.7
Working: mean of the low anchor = 10.5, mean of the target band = 10.3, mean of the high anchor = 10.7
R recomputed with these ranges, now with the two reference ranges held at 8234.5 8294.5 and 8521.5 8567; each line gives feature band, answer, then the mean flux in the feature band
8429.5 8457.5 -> 0.79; 10.4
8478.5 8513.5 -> 2.12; 10.1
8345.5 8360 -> 0.56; 10.3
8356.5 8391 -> 1.10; 10.4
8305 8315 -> -0.84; 11.7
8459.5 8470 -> 0.65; 10.1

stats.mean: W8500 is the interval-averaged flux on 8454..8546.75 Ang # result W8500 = 10.3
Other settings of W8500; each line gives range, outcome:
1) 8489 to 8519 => 9.88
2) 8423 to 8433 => 10.6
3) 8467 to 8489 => 10.3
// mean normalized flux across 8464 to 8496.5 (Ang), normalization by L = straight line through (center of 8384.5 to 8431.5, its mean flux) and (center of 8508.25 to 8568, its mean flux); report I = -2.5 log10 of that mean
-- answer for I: 0.04 mag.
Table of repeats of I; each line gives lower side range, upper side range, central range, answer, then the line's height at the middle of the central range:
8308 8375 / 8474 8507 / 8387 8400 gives 0.01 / 10.4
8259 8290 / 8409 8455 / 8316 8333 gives 0.03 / 10.7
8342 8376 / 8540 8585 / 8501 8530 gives 0.06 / 10.8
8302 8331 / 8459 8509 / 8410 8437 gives -0.04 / 10.4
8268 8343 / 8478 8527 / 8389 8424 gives -0.03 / 10.4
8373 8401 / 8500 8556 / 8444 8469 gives 0.04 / 10.5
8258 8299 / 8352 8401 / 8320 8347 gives 0.02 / 10.5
